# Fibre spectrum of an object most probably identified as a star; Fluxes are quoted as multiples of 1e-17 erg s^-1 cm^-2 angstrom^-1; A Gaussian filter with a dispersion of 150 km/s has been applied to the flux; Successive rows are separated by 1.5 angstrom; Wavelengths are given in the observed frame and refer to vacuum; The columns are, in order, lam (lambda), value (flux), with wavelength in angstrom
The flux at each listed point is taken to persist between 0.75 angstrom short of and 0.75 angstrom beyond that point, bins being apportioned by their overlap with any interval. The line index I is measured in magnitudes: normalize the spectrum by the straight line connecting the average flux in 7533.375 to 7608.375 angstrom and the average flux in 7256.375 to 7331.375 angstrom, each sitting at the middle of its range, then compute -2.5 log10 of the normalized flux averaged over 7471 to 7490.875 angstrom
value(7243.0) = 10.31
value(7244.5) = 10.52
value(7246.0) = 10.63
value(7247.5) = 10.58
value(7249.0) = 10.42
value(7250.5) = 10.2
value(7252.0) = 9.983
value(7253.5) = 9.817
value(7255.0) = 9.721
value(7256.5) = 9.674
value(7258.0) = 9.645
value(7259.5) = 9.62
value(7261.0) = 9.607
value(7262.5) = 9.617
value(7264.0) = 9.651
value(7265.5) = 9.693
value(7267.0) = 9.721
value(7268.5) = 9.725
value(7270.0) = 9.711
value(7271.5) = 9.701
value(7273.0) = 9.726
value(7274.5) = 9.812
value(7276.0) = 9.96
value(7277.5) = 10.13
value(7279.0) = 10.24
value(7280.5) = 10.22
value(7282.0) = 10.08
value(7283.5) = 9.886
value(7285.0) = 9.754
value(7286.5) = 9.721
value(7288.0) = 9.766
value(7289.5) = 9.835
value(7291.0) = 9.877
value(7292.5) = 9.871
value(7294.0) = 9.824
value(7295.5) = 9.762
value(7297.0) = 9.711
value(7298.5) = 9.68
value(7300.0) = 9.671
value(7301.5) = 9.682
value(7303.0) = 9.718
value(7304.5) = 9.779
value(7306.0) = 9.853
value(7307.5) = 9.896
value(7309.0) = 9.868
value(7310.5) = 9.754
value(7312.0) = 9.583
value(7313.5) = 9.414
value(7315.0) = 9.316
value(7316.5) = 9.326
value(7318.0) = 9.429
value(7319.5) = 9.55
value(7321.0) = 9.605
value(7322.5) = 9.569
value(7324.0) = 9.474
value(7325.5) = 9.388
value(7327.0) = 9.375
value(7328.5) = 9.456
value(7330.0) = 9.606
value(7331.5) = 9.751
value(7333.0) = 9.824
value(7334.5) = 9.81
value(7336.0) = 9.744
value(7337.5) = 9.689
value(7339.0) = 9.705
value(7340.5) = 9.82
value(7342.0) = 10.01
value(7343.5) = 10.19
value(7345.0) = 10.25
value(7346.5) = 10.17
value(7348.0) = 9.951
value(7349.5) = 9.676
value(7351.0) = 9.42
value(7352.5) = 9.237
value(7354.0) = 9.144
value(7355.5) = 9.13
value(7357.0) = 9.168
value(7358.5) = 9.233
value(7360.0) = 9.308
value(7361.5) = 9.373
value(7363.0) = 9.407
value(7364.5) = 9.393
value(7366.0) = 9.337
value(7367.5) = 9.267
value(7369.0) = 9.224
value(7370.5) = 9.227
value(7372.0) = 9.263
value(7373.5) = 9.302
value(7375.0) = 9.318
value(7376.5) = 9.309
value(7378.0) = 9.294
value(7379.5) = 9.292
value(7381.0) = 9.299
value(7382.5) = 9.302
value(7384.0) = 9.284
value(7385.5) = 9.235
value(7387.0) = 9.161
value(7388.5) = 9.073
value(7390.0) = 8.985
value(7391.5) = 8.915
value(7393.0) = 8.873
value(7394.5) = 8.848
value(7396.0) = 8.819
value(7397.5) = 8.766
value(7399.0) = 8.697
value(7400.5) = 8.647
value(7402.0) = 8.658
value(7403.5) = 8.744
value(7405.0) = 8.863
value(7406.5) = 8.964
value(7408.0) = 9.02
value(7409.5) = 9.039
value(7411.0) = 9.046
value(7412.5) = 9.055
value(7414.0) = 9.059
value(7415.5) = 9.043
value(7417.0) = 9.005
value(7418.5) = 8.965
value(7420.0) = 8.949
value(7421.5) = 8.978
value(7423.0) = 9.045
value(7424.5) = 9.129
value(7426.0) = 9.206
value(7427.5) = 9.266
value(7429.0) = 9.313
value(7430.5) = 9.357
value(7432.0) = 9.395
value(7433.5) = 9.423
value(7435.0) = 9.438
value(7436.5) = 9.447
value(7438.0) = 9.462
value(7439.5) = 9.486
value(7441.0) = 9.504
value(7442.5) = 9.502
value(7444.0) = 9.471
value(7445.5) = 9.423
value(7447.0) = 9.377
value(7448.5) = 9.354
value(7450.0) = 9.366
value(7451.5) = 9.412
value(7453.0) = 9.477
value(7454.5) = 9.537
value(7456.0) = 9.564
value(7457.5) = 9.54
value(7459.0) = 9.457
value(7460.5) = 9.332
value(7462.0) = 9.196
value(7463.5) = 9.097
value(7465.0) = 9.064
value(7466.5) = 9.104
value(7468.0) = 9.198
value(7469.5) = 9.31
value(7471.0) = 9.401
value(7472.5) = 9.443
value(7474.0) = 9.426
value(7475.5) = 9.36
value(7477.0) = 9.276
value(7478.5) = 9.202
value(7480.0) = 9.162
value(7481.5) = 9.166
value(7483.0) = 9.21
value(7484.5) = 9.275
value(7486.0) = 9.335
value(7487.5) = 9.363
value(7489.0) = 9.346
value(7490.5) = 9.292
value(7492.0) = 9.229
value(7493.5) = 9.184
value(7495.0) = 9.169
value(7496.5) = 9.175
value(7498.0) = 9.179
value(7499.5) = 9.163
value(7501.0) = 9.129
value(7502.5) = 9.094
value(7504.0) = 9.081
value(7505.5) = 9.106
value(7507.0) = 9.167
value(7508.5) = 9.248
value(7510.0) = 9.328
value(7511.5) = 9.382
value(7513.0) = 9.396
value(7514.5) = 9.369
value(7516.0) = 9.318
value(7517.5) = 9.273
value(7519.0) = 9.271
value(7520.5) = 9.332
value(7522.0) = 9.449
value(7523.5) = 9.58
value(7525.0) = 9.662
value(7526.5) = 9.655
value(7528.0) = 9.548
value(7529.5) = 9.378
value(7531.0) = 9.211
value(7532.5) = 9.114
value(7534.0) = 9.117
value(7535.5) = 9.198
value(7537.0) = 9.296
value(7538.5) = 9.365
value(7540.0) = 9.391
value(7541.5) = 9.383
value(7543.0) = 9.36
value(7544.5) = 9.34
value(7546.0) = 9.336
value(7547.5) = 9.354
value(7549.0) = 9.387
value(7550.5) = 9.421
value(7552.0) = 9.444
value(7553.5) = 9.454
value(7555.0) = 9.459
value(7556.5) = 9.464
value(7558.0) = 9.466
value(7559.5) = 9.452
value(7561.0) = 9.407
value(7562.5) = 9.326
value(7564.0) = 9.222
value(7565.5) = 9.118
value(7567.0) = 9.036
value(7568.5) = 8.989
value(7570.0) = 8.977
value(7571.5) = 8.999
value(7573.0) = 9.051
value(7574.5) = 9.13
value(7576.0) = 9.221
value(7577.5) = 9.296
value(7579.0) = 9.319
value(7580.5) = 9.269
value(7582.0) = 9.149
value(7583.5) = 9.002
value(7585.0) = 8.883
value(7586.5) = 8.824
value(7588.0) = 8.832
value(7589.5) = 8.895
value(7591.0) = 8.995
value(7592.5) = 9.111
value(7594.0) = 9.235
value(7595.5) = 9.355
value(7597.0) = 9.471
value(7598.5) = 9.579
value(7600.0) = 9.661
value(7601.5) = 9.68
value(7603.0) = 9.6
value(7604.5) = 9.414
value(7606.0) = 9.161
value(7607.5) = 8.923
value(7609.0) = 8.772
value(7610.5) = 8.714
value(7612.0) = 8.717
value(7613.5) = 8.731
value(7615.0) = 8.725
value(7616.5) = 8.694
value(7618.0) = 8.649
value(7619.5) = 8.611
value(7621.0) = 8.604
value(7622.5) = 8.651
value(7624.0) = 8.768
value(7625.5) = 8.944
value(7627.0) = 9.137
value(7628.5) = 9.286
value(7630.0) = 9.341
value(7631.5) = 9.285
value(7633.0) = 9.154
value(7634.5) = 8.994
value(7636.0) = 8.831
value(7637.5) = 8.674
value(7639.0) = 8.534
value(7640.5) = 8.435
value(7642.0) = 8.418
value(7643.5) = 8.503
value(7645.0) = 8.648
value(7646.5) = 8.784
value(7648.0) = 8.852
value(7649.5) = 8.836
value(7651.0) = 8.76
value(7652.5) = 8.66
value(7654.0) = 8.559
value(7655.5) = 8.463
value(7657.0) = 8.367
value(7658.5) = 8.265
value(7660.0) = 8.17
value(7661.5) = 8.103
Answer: 0.01 mag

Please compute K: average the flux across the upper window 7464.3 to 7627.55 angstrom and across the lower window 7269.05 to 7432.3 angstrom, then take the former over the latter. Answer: 1.0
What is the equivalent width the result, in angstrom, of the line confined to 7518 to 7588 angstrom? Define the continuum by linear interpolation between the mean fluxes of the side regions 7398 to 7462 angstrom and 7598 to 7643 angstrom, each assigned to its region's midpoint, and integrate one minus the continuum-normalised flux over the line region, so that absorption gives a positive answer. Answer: -1.8 angstrom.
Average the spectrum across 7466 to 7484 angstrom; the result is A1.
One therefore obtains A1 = 9.27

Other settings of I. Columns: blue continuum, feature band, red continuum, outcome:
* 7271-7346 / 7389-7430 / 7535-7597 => 0.07 mag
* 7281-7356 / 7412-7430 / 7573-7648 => 0.04 mag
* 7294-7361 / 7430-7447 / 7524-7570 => 0.00 mag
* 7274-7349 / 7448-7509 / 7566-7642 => 0.01 mag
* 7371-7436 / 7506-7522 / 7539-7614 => -0.02 mag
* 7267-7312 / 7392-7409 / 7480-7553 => 0.09 mag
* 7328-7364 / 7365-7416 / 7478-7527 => 0.05 mag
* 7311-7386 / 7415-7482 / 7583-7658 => 0.00 mag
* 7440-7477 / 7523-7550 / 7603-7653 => -0.03 mag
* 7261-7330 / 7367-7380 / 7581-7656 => 0.03 mag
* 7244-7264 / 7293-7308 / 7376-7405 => -0.01 mag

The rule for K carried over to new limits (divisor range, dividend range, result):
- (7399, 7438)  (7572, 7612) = 1.01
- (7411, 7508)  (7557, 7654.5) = 0.97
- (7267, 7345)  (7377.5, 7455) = 0.94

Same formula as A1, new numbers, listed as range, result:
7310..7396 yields 9.43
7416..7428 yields 9.06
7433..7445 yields 9.47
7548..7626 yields 9.12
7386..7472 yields 9.17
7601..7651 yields 8.88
